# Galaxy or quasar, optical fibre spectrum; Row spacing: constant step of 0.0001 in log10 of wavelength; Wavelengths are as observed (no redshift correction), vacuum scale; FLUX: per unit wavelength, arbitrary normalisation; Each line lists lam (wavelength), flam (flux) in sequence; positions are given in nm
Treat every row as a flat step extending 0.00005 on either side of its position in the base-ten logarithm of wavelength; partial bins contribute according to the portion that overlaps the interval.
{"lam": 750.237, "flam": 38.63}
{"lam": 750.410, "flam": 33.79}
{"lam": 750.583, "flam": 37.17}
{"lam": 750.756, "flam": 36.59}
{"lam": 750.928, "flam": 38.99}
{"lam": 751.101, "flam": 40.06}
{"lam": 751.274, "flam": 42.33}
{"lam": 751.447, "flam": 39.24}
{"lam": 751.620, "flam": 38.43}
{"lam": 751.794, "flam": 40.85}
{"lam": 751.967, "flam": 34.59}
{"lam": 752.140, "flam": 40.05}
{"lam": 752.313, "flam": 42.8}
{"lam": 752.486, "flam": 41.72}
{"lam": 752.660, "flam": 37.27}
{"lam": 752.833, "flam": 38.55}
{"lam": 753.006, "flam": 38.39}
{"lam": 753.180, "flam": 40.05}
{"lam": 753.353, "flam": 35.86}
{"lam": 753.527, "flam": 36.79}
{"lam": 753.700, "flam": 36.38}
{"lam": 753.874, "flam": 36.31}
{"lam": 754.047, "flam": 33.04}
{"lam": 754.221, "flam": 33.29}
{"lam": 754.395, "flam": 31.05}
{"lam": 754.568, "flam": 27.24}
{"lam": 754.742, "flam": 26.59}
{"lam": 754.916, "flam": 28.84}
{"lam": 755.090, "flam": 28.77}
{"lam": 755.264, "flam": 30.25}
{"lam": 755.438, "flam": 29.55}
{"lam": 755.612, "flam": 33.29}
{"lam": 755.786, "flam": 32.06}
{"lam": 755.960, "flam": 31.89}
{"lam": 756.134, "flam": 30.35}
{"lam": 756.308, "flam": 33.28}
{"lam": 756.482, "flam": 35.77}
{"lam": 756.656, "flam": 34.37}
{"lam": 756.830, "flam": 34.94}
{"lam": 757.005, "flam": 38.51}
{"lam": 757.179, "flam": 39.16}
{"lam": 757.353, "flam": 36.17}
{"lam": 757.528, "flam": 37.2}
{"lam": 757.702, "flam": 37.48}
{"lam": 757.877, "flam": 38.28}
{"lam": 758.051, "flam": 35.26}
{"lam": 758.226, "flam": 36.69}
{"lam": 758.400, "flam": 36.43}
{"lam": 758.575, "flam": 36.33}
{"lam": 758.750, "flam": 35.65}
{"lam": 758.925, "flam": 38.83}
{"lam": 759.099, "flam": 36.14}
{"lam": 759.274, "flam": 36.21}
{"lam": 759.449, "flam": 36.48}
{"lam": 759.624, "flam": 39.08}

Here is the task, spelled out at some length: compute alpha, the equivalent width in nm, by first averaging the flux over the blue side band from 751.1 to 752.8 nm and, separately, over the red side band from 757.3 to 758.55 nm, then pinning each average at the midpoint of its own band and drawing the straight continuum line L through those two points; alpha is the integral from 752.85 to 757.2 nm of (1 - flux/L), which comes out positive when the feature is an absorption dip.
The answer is 0.54 nm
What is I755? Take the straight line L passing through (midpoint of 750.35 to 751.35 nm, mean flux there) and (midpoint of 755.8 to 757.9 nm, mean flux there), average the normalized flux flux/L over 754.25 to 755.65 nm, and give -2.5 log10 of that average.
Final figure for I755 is 0.227 mag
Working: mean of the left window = 38.2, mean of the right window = 35.4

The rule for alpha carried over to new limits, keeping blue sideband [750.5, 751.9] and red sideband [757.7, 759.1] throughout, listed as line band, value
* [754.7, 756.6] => 0.330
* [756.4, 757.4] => 0.021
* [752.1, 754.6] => 0.113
